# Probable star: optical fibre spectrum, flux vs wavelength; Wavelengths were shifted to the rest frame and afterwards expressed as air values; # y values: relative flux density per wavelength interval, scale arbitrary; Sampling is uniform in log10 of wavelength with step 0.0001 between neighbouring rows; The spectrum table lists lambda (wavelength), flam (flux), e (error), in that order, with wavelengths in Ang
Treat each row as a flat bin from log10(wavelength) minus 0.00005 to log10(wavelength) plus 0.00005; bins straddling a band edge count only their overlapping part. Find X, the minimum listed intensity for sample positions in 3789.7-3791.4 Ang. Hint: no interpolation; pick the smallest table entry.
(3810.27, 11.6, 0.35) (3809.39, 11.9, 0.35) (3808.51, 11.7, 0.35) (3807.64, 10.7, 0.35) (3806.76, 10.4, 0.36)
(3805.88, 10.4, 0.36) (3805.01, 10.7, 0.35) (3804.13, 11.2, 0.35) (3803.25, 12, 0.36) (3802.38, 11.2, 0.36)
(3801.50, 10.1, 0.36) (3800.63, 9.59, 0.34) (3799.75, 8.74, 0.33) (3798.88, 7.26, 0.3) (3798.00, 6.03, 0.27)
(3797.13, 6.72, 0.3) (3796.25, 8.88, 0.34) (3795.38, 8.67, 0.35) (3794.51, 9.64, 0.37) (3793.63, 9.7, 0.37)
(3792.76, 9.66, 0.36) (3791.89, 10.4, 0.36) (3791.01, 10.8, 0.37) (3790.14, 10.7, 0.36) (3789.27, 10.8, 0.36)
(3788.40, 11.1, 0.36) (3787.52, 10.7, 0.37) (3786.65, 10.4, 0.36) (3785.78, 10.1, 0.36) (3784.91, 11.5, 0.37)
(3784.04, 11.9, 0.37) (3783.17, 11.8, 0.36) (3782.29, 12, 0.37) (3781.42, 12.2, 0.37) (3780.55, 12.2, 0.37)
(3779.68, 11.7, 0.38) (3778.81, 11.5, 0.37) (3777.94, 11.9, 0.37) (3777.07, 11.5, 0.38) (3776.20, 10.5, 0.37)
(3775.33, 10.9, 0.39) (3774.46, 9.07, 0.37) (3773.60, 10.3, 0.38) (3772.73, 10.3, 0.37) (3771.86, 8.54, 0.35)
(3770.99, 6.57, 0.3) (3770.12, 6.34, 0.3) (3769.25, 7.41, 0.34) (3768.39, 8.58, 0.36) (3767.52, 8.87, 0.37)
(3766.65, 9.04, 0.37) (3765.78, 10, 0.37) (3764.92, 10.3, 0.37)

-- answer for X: 10.7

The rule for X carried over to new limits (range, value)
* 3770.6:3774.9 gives 6.57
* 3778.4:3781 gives 11.5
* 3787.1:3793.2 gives 9.66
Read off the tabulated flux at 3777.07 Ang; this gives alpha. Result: 11.5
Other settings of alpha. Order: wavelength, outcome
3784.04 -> 11.9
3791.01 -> 10.8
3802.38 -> 11.2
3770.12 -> 6.34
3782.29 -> 12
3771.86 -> 8.54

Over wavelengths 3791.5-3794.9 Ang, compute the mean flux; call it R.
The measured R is 9.85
